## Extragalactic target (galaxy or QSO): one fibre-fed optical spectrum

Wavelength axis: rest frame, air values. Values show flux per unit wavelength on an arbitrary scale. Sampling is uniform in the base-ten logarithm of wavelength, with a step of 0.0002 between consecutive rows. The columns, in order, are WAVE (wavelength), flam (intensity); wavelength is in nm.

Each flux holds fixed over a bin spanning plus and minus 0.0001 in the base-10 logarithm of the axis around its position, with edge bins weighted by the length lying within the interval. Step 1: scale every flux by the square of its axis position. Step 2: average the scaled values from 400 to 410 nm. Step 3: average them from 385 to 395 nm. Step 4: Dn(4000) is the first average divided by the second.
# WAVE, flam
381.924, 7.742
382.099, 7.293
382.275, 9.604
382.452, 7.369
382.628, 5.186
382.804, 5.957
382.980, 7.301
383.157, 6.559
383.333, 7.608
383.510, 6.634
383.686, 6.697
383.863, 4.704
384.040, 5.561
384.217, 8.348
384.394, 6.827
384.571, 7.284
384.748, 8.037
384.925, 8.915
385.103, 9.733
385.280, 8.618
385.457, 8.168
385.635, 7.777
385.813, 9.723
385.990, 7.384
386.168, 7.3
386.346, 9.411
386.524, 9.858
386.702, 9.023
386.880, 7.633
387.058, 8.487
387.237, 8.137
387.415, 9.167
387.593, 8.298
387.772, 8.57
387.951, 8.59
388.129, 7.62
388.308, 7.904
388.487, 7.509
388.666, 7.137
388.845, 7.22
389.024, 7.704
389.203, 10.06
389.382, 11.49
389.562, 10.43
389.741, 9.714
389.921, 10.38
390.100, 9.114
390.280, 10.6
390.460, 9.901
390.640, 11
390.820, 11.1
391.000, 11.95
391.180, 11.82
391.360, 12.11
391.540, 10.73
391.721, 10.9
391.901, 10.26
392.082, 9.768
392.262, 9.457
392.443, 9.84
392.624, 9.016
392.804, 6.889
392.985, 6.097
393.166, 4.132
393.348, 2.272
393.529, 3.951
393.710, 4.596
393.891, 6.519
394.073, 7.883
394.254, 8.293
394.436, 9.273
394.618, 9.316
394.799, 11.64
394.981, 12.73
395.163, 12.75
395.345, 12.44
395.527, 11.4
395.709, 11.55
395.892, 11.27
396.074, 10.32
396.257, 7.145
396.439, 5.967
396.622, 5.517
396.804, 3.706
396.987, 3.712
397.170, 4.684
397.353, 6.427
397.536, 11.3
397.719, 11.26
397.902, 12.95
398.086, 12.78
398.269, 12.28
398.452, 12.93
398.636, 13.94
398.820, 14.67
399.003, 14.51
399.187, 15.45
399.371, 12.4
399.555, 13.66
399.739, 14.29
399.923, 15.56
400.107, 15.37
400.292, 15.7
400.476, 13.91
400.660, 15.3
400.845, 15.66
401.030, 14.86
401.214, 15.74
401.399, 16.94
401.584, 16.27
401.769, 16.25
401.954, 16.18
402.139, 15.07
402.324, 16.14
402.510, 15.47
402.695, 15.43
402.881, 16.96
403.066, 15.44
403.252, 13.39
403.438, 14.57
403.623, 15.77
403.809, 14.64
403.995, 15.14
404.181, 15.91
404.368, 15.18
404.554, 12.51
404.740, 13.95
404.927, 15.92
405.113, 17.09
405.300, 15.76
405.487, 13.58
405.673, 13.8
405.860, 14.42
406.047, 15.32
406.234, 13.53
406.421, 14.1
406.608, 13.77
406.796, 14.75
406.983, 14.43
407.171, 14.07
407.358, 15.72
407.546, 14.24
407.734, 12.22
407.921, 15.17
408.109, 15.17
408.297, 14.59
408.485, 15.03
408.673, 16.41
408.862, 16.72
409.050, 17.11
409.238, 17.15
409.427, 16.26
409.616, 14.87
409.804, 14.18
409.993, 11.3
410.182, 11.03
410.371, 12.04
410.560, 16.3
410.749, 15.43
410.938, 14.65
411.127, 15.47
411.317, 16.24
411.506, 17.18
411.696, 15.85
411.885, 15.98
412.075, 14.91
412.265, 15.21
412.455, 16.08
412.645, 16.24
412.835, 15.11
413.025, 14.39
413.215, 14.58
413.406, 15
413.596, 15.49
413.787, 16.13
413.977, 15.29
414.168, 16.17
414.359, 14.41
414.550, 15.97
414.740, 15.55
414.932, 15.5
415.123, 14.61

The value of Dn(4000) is 1.85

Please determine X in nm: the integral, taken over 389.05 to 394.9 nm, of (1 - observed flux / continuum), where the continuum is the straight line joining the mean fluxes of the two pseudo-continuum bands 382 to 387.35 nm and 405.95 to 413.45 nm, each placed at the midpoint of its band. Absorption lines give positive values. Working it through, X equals 0.40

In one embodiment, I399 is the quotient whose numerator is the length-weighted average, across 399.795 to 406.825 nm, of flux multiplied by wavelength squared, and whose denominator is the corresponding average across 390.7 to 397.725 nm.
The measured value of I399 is 1.8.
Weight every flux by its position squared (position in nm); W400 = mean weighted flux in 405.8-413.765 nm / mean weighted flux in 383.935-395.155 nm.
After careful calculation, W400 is 1.90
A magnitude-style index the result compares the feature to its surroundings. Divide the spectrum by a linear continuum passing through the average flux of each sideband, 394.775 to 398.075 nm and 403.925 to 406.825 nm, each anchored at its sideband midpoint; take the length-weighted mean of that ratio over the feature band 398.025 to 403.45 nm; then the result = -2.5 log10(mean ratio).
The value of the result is -0.25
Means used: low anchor 9.3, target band 14.9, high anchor 14.7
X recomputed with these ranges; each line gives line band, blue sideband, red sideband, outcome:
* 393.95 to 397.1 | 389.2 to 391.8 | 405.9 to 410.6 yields 0.74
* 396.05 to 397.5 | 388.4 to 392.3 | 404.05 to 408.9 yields 0.73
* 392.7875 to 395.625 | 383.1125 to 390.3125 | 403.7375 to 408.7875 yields 0.69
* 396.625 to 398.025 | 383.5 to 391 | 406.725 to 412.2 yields 0.47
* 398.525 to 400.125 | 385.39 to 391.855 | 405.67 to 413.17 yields -0.29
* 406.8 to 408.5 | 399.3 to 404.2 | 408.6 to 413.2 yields 0.08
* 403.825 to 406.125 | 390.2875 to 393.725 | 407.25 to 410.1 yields -0.20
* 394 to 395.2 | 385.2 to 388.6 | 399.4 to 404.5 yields 0.18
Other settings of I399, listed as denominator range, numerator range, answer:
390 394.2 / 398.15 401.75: 1.77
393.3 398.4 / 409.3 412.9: 1.83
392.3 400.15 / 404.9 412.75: 1.62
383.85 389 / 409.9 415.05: 2.13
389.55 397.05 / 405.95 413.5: 1.81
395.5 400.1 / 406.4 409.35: 1.46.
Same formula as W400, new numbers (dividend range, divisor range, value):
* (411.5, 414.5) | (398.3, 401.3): 1.13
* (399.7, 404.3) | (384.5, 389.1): 2.02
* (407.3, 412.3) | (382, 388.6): 2.18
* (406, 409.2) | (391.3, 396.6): 1.80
